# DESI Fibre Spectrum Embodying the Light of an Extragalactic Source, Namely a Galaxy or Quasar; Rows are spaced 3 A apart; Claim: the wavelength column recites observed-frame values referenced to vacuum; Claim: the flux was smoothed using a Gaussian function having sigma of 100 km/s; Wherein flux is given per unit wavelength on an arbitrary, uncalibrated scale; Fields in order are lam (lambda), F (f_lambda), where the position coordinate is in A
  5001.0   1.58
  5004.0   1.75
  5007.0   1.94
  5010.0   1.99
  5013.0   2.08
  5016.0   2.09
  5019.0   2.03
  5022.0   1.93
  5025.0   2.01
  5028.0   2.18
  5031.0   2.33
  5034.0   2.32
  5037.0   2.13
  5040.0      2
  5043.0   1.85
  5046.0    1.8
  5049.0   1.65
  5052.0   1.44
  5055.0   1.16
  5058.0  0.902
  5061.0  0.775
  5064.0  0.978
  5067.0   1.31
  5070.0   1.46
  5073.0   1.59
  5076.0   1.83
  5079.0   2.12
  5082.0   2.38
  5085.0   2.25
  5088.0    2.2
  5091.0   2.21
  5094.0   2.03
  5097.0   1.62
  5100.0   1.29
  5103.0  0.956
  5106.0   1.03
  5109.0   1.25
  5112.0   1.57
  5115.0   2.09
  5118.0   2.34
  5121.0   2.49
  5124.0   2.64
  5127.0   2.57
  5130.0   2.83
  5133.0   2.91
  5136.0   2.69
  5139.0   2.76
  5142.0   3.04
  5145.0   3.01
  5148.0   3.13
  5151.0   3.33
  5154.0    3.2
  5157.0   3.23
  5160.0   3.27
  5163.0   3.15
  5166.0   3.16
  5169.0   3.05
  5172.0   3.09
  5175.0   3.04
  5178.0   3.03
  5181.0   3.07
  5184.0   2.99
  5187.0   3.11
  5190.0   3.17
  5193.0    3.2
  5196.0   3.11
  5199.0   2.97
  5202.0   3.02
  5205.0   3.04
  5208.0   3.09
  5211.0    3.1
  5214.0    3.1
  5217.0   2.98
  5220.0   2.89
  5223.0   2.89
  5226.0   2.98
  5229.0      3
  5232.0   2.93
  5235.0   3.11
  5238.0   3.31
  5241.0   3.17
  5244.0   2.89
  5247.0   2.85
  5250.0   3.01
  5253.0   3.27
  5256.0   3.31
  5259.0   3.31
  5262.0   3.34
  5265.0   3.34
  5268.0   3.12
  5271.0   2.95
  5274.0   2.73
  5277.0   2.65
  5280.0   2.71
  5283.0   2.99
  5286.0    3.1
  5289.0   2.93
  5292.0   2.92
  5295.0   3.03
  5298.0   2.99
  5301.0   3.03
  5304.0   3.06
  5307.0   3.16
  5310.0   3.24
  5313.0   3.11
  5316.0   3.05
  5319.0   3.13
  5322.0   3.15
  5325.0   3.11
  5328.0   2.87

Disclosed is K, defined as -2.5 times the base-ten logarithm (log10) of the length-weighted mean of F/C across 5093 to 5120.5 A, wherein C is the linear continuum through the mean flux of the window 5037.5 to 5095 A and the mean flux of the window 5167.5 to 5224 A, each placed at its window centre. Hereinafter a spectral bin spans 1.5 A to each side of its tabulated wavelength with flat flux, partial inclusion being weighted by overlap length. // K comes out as 0.31 mag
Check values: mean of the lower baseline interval 1.69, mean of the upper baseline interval 3.05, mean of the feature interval 1.6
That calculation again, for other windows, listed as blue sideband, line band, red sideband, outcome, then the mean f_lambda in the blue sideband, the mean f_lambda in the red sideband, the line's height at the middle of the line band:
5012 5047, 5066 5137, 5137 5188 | 0.307 mag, 2.07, 3.09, 2.62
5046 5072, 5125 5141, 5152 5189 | -0.111 mag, 1.25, 3.12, 2.49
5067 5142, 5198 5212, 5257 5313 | -0.171 mag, 2.05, 3.04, 2.6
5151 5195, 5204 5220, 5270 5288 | -0.006 mag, 3.13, 2.85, 3.03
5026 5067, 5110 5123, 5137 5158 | 0.250 mag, 1.65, 3.09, 2.65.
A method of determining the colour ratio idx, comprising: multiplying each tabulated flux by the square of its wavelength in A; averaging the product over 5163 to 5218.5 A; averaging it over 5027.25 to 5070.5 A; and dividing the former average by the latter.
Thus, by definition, 2.0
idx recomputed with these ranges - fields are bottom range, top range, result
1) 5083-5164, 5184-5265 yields 1.33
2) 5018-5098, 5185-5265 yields 1.84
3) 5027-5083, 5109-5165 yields 1.69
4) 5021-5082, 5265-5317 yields 1.93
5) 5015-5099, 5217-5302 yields 1.82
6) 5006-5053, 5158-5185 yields 1.65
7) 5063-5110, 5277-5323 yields 1.97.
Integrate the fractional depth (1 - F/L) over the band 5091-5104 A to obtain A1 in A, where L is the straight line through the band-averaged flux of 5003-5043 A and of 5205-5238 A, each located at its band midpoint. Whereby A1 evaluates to 4.5 A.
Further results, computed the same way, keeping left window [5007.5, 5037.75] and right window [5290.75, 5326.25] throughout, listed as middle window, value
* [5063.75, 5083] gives 4.96 A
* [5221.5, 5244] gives -1.76 A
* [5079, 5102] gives 3.44 A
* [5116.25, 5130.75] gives -0.61 A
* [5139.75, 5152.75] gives -2.99 A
